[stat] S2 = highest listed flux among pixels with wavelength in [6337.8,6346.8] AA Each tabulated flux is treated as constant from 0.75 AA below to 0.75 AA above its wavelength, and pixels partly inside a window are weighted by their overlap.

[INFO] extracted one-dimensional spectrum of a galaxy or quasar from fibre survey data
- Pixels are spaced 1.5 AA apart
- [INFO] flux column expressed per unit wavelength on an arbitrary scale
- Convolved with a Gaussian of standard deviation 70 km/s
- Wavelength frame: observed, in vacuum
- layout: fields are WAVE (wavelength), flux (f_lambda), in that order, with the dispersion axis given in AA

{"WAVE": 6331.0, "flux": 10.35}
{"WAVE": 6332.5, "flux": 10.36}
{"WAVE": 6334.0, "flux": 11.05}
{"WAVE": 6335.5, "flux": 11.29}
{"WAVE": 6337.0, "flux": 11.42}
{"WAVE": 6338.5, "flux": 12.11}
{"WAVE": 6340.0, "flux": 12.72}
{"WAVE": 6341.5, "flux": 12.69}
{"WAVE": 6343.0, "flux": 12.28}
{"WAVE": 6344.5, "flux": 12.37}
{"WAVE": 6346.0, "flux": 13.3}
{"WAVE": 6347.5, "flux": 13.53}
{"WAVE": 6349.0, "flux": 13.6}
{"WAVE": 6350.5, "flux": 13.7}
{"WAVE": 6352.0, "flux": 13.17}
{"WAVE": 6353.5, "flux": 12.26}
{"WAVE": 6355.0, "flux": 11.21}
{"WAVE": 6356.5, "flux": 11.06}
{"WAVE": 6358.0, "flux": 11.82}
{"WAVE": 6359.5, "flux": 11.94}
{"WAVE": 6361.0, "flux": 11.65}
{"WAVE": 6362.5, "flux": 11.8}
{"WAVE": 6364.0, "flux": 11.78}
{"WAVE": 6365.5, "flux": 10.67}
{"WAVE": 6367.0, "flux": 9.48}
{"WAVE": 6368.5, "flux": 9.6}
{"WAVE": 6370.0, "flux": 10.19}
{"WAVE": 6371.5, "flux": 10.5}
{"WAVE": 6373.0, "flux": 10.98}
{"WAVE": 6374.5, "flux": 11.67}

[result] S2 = 13.3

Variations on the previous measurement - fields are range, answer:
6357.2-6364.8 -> 11.94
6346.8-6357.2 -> 13.7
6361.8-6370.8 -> 11.8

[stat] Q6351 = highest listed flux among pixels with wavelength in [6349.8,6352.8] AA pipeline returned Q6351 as 13.7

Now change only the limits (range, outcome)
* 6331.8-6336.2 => 11.29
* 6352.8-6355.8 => 12.26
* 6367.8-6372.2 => 10.5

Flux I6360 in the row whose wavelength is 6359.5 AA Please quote 11.94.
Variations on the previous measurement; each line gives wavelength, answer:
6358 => 11.82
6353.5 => 12.26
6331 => 10.35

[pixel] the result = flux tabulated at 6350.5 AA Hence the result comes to 13.7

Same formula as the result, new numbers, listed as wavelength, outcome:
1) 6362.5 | 11.8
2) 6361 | 11.65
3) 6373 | 10.98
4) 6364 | 11.78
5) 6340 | 12.72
